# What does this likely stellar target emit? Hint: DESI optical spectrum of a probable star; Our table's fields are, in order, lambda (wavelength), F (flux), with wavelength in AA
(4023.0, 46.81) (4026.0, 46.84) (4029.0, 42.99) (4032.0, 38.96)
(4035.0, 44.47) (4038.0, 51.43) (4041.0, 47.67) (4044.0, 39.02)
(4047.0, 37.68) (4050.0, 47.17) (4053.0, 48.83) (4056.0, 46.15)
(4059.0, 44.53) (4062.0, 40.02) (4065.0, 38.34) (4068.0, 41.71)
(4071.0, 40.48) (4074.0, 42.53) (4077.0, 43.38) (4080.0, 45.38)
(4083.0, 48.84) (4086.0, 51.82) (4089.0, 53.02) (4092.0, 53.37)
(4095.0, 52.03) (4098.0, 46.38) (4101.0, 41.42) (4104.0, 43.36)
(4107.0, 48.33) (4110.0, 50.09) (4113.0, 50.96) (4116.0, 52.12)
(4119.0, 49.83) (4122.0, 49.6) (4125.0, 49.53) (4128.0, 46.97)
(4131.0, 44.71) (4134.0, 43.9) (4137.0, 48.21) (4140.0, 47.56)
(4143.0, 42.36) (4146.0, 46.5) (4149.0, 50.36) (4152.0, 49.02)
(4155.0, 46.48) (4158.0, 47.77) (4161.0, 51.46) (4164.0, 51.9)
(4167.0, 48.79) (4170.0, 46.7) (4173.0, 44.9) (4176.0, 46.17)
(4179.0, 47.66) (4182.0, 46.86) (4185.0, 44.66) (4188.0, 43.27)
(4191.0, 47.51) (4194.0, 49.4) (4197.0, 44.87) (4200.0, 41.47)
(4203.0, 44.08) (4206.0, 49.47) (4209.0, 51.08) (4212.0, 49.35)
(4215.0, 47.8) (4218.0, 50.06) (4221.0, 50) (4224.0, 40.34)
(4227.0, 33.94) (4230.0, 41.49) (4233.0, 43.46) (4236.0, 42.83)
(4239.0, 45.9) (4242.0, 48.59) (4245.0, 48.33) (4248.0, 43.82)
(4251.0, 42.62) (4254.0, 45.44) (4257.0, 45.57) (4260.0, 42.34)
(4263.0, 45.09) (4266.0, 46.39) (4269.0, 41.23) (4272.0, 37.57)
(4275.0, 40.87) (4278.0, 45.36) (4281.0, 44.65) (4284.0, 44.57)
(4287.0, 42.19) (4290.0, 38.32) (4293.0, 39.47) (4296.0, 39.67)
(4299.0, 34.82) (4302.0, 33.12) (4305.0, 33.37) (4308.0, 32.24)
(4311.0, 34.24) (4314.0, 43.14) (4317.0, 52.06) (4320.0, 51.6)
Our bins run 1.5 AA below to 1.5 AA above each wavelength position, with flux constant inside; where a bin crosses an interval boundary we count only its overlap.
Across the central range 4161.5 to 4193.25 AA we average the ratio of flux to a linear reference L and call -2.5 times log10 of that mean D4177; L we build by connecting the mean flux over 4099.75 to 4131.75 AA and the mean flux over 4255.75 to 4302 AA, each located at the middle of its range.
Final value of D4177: -0.03 mag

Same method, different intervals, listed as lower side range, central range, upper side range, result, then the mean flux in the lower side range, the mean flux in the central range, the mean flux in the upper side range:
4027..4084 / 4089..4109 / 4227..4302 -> -0.11 mag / 43.6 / 48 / 42.6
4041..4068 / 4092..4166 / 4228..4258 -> -0.11 mag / 42.9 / 48.1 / 44.6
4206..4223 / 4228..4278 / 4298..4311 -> -0.03 mag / 49.4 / 43.8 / 33.4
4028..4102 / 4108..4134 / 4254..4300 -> -0.11 mag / 45.1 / 48.9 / 42.1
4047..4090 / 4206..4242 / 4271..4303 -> -0.10 mag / 44.8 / 45.4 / 40.2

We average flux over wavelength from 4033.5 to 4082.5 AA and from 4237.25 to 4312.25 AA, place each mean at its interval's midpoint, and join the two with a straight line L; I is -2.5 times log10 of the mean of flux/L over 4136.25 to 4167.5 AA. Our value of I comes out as -0.13 mag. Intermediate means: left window 43.8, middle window 48.2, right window 41.5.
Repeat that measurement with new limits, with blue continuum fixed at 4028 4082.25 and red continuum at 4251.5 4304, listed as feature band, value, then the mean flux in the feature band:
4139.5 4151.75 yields -0.10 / 46.9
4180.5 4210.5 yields -0.10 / 46.3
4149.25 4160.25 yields -0.14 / 48.3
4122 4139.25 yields -0.10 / 47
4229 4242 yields -0.06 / 44.1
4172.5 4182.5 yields -0.10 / 46.5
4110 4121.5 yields -0.18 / 50.7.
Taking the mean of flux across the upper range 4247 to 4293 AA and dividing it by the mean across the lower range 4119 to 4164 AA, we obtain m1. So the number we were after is 0.9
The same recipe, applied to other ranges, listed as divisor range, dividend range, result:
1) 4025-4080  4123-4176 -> 1.09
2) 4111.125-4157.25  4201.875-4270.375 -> 0.94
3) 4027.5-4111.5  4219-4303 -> 0.94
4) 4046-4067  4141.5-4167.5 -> 1.11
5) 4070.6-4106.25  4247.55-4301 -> 0.89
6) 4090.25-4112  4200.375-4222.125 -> 1.01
